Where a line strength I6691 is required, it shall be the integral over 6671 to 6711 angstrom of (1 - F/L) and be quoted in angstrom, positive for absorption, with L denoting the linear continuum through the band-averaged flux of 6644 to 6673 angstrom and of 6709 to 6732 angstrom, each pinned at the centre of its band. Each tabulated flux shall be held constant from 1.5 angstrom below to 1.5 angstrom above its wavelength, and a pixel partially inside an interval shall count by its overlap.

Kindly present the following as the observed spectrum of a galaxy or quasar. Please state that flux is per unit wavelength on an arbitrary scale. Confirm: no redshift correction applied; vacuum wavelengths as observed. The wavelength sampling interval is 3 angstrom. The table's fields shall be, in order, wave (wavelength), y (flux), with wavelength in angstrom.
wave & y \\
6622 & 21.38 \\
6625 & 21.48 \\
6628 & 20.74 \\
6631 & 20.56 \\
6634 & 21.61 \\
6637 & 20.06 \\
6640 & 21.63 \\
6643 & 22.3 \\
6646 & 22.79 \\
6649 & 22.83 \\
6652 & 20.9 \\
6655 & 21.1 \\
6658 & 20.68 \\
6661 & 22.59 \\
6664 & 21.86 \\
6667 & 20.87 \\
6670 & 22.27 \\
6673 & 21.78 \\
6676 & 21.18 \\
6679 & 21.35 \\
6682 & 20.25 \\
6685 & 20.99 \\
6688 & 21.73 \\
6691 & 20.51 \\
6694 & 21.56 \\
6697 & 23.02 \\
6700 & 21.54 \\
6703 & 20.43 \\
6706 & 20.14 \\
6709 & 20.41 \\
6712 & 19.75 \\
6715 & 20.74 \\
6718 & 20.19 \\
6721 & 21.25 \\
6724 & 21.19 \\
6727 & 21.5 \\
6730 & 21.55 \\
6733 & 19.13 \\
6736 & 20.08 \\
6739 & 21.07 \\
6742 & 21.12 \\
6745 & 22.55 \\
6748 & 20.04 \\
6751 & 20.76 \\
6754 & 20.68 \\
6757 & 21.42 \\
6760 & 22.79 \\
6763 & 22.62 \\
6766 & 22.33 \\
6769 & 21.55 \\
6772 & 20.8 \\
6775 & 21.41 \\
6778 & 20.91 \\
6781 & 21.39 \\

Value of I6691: 0.24 angstrom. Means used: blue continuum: 21.8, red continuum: 20.8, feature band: 21.1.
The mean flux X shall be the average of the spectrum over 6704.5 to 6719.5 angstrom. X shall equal 20.2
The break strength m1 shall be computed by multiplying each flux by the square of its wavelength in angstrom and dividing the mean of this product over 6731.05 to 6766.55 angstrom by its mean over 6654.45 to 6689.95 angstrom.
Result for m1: 1.01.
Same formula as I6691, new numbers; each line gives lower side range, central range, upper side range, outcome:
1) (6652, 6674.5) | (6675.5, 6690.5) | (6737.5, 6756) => 0.3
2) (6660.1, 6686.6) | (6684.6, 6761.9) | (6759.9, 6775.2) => 2.3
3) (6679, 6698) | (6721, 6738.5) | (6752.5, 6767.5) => 0.7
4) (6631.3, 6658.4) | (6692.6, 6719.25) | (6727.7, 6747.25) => 0.3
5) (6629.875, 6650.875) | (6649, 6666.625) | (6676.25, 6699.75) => 0.0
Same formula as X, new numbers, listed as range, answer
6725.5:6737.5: 20.6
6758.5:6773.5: 22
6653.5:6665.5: 21.6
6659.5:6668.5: 21.8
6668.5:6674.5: 22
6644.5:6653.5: 22.2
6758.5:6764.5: 22.7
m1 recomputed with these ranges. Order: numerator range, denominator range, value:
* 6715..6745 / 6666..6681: 0.99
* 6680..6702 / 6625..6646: 1.02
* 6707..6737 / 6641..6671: 0.96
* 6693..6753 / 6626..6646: 1.01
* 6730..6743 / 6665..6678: 0.97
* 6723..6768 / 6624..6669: 1.02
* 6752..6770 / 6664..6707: 1.05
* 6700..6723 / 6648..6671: 0.96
